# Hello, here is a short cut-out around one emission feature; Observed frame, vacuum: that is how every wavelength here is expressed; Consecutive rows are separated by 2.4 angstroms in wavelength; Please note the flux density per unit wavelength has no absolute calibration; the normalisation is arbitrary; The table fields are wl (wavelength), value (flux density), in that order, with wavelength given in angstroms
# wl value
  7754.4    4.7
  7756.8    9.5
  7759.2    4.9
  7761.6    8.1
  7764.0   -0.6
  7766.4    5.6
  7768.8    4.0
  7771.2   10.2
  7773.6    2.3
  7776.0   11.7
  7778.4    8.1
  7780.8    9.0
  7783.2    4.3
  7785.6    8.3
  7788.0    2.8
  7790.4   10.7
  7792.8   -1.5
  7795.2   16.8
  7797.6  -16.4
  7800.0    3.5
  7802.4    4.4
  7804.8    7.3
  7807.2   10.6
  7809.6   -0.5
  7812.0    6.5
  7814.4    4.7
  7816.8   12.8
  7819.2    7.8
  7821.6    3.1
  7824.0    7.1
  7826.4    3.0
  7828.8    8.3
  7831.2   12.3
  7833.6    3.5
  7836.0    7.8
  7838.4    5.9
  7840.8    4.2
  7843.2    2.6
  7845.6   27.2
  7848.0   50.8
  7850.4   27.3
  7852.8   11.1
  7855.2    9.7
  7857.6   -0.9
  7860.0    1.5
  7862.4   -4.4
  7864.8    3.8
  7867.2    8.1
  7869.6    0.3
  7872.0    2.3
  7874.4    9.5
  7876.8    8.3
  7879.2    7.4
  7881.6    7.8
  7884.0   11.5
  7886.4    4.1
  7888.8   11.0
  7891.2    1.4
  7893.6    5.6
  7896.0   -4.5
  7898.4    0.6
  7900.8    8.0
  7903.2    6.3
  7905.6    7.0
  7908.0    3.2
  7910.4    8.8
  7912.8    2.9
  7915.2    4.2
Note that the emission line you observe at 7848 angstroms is H-gamma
